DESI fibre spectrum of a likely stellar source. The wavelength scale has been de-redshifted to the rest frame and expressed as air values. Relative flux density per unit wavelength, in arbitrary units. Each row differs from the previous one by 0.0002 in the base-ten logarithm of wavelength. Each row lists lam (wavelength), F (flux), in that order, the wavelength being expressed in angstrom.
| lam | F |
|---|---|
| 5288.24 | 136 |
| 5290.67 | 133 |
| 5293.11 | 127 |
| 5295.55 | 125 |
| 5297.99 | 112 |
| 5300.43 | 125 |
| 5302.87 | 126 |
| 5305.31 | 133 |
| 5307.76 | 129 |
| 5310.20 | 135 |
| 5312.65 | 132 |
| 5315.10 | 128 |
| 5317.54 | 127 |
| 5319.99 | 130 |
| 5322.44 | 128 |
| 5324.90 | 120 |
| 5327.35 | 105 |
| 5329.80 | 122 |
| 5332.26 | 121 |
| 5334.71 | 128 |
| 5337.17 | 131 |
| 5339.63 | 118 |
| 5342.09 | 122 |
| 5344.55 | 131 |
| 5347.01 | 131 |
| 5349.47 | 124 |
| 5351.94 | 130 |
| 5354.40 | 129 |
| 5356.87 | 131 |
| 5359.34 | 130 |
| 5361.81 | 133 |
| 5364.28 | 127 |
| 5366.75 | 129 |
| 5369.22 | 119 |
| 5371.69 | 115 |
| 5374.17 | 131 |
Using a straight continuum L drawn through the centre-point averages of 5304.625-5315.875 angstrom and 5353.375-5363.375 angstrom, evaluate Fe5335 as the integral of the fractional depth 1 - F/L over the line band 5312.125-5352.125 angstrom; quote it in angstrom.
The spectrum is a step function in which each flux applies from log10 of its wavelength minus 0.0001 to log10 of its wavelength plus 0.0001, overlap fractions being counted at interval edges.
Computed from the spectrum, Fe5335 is 1.9 angstrom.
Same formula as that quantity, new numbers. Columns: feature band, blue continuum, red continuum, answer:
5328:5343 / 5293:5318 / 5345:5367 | 0.6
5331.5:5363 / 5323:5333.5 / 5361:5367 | -0.9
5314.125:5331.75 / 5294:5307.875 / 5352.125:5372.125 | 0.4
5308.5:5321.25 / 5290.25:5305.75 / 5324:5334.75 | -0.9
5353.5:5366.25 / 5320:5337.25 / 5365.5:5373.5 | -0.9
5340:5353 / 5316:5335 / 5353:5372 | -0.2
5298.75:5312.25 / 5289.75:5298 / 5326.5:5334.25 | -0.7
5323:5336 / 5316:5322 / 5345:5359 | 0.9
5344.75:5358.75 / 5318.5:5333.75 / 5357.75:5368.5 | -0.3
